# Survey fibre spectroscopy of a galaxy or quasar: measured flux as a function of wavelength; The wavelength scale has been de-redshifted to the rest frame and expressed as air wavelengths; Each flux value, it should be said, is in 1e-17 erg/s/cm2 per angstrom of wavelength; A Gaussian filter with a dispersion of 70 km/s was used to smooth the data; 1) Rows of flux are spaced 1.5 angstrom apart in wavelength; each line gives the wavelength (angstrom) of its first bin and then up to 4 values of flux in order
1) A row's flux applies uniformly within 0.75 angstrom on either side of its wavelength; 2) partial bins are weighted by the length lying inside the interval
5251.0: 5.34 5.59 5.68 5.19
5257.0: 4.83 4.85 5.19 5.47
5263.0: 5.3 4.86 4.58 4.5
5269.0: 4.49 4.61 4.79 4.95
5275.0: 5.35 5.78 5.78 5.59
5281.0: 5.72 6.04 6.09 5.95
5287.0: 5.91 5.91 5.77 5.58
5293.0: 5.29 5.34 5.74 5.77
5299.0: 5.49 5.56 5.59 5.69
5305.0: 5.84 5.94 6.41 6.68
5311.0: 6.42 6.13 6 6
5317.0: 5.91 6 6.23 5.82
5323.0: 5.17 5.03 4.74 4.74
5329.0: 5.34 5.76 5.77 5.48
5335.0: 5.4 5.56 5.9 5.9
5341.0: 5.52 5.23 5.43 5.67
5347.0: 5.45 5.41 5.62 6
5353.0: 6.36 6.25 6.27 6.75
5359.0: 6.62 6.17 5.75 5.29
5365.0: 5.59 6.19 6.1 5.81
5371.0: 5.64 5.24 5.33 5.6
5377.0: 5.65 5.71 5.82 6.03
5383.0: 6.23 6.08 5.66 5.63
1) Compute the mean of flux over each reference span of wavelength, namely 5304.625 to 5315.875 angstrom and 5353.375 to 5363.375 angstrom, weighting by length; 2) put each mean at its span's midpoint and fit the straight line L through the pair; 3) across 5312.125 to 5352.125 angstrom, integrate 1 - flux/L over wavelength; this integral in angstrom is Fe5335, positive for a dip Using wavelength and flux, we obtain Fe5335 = 4.0 angstrom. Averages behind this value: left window 6.19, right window 6.24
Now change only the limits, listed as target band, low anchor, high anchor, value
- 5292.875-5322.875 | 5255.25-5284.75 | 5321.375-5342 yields -3.1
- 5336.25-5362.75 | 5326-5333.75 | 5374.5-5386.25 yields -1.6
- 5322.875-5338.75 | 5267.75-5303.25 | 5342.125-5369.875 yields 1.1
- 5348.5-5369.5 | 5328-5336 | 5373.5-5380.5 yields -1.7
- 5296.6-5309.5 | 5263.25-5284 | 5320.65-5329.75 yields -1.7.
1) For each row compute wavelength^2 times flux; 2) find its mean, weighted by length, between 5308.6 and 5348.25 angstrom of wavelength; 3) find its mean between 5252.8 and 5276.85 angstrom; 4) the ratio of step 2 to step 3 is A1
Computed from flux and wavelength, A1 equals 1.2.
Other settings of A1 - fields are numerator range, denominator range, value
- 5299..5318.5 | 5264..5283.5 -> 1.17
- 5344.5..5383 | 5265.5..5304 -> 1.10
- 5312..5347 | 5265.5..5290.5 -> 1.05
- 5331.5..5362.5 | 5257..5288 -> 1.14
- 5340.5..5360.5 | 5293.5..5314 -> 1.02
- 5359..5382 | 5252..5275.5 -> 1.20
